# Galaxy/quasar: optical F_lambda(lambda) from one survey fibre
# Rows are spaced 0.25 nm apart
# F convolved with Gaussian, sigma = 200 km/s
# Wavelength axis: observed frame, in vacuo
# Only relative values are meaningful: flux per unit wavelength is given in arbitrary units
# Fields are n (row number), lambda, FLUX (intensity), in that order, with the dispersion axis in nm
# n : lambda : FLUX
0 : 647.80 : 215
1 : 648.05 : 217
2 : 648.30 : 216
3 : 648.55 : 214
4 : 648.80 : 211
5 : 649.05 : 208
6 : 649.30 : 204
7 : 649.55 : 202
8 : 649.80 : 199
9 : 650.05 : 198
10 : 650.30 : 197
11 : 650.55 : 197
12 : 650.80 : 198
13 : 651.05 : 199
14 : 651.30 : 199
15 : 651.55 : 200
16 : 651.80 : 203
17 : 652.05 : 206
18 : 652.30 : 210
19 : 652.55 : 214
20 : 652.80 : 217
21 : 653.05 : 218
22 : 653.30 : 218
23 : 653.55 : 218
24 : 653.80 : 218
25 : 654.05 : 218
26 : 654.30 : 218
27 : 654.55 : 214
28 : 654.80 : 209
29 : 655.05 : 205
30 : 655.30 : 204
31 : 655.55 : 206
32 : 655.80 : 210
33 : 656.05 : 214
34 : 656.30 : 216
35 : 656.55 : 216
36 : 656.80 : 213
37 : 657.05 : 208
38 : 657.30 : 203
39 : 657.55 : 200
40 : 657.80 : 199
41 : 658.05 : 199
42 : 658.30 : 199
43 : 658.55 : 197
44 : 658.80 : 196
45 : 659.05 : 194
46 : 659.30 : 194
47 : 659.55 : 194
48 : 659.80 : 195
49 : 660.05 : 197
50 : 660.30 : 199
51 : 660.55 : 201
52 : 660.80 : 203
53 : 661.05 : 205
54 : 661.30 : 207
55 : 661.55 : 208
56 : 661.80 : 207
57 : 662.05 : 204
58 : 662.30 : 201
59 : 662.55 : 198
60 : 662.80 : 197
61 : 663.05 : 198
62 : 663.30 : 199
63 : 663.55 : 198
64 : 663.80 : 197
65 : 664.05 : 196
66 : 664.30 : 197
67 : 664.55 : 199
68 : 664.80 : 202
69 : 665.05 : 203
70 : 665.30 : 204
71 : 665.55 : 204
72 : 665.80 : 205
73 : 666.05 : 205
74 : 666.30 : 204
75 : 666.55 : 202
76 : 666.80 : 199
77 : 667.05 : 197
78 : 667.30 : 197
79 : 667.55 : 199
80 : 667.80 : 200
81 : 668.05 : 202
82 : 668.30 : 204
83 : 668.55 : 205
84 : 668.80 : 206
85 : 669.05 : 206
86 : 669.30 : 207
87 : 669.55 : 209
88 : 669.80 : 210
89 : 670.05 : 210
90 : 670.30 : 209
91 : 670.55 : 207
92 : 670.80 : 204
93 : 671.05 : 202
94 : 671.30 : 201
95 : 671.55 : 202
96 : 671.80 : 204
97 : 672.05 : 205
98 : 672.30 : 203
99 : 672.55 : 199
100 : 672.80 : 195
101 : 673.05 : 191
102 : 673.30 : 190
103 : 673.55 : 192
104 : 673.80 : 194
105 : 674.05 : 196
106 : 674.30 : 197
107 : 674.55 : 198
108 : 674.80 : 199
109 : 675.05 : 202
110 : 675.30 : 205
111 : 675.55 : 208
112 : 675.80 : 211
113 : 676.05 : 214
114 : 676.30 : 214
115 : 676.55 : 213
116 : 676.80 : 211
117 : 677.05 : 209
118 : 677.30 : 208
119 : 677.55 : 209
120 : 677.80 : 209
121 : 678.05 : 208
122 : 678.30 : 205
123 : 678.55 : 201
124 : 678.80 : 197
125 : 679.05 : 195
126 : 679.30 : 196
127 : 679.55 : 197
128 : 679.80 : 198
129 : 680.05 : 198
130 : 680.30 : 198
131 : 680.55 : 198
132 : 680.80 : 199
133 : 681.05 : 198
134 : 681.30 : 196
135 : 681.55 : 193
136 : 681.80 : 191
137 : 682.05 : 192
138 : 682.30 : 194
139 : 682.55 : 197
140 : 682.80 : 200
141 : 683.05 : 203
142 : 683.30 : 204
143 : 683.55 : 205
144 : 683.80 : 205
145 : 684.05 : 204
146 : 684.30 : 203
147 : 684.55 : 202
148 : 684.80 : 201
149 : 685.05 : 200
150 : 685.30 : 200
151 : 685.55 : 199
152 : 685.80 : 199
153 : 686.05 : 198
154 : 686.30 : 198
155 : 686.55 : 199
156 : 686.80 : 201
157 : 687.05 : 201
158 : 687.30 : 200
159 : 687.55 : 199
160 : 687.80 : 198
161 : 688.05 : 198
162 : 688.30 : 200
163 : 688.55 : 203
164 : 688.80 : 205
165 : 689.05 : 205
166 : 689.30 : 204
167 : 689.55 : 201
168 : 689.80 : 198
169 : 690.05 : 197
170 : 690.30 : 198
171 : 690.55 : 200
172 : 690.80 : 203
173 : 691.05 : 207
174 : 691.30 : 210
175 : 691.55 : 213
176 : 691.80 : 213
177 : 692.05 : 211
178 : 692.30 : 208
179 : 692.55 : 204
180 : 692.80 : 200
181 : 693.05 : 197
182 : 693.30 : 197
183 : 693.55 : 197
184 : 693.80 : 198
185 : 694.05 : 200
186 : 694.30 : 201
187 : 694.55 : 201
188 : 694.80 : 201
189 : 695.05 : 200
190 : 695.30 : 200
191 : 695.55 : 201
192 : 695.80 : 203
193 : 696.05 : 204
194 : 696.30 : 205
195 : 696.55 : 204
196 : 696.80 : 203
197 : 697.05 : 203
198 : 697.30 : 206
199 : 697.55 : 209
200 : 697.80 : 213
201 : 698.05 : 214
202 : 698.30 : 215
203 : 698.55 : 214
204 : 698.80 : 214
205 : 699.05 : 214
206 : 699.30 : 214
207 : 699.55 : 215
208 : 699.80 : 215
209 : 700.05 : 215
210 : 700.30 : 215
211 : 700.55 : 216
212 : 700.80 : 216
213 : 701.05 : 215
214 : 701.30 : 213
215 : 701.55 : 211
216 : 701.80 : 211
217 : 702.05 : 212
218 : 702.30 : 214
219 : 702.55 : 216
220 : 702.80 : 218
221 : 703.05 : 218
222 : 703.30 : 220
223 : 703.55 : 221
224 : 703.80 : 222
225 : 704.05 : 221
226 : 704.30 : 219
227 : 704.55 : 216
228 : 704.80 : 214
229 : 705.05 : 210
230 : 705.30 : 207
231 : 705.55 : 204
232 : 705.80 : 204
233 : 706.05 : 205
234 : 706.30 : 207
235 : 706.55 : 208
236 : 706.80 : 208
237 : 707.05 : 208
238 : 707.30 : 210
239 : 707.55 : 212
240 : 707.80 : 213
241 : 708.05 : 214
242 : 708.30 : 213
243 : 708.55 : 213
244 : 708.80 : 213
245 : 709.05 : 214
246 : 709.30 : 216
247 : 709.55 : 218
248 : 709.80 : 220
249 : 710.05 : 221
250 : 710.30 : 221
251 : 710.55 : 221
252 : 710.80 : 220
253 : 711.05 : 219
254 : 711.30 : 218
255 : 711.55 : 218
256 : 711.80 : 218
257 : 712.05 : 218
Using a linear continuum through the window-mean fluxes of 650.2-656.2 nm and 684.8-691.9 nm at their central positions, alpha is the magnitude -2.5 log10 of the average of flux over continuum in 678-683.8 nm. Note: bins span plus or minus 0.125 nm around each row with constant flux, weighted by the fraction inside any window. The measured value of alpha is 0.03 mag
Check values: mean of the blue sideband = 209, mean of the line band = 198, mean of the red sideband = 202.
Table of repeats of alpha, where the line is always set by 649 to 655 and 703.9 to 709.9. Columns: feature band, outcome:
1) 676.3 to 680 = 0.03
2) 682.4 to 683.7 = 0.04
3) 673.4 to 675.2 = 0.07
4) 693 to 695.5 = 0.06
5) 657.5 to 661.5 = 0.05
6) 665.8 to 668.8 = 0.04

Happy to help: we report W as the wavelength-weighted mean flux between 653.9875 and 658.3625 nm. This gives 208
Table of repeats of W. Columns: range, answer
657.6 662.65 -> 200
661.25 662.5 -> 205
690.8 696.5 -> 203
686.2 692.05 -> 202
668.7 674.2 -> 202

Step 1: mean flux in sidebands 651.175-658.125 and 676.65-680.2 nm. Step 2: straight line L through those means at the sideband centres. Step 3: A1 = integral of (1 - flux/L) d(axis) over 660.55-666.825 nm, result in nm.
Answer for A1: 0.17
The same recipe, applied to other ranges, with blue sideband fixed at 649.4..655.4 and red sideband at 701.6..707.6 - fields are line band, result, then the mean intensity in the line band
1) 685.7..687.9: 0.122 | 199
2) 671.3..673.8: 0.139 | 198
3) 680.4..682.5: 0.151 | 195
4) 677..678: 0.006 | 209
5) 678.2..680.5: 0.130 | 198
